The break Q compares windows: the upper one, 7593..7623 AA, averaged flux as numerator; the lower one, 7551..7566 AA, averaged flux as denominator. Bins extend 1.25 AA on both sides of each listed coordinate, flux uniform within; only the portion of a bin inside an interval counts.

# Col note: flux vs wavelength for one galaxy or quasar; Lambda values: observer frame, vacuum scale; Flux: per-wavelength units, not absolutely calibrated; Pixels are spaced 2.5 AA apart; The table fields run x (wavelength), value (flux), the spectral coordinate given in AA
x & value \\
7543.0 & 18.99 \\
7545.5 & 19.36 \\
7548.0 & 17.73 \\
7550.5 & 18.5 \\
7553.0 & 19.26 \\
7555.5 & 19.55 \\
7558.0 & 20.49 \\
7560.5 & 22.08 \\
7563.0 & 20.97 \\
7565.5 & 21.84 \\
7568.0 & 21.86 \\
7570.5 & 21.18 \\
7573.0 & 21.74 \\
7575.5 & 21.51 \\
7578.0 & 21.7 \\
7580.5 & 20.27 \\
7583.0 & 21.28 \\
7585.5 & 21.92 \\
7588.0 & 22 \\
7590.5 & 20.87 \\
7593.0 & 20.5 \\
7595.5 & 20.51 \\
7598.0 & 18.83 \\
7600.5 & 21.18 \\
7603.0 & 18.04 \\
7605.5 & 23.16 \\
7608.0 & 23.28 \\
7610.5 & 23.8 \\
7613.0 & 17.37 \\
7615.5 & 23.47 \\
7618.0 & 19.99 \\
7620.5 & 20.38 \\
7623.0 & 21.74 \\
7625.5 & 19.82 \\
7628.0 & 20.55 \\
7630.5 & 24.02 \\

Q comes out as 1.02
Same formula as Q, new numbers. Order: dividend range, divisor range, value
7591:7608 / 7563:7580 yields 0.96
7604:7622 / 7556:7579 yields 1.01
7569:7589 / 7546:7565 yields 1.08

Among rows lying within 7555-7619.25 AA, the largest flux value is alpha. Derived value 23.8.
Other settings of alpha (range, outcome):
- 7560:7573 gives 22.08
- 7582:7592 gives 22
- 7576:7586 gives 21.92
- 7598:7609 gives 23.28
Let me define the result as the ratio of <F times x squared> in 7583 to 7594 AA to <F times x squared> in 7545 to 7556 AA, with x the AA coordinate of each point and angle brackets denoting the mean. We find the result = 1.1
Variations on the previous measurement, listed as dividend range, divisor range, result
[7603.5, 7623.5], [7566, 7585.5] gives 1.01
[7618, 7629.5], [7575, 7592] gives 0.98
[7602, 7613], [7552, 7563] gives 1.07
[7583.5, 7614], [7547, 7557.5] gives 1.12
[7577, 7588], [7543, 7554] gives 1.15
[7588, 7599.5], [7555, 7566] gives 0.98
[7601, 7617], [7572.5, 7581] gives 1.01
